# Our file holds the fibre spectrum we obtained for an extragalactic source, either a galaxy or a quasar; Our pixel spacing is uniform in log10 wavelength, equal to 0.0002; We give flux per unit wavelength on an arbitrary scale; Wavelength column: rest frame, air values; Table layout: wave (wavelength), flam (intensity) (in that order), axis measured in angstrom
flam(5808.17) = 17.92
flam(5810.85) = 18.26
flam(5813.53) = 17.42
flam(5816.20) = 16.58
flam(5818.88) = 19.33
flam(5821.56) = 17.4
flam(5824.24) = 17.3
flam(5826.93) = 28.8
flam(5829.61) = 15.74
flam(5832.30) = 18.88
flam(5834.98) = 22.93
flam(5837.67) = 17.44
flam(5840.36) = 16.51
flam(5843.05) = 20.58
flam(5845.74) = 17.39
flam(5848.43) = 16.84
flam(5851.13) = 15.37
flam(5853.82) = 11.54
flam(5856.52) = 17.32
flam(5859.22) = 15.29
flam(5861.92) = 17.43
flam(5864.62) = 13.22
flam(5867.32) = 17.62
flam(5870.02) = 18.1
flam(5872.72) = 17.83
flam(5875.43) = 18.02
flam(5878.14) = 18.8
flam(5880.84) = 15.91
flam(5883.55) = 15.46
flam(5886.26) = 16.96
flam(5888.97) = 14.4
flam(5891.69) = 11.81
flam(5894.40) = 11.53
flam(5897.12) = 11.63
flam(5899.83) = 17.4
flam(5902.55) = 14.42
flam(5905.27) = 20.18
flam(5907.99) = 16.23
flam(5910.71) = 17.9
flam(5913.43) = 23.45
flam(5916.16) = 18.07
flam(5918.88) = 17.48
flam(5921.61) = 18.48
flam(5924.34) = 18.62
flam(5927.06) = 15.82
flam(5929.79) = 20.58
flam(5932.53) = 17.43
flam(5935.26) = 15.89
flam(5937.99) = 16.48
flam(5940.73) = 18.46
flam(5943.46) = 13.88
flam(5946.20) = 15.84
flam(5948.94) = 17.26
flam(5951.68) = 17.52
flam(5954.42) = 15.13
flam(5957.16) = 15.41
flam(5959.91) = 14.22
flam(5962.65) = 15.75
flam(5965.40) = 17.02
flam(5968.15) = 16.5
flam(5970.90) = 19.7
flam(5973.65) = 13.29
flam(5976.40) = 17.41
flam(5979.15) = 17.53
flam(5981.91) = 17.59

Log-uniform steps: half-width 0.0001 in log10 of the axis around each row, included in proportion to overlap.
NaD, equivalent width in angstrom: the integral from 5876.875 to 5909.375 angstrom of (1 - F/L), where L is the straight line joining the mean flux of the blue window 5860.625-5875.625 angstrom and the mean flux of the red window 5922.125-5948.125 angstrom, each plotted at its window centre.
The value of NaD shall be 3.1 angstrom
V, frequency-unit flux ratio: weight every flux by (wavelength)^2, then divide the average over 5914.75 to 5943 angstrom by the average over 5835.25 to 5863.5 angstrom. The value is 1.08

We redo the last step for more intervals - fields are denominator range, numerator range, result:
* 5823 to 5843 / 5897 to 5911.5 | 0.86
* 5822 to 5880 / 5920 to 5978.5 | 0.97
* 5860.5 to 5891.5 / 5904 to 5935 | 1.13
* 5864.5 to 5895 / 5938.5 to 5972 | 1.05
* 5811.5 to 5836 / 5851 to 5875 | 0.84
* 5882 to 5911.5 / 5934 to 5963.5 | 1.07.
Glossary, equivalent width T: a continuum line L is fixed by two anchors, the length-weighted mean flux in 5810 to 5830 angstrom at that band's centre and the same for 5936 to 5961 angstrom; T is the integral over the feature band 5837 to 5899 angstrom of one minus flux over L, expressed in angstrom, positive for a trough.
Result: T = 6.8 angstrom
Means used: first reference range 19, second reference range 16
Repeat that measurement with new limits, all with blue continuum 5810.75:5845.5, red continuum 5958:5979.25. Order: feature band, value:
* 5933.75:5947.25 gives 0.6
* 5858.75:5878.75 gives 1.3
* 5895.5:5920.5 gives 0.1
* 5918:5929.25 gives -0.4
